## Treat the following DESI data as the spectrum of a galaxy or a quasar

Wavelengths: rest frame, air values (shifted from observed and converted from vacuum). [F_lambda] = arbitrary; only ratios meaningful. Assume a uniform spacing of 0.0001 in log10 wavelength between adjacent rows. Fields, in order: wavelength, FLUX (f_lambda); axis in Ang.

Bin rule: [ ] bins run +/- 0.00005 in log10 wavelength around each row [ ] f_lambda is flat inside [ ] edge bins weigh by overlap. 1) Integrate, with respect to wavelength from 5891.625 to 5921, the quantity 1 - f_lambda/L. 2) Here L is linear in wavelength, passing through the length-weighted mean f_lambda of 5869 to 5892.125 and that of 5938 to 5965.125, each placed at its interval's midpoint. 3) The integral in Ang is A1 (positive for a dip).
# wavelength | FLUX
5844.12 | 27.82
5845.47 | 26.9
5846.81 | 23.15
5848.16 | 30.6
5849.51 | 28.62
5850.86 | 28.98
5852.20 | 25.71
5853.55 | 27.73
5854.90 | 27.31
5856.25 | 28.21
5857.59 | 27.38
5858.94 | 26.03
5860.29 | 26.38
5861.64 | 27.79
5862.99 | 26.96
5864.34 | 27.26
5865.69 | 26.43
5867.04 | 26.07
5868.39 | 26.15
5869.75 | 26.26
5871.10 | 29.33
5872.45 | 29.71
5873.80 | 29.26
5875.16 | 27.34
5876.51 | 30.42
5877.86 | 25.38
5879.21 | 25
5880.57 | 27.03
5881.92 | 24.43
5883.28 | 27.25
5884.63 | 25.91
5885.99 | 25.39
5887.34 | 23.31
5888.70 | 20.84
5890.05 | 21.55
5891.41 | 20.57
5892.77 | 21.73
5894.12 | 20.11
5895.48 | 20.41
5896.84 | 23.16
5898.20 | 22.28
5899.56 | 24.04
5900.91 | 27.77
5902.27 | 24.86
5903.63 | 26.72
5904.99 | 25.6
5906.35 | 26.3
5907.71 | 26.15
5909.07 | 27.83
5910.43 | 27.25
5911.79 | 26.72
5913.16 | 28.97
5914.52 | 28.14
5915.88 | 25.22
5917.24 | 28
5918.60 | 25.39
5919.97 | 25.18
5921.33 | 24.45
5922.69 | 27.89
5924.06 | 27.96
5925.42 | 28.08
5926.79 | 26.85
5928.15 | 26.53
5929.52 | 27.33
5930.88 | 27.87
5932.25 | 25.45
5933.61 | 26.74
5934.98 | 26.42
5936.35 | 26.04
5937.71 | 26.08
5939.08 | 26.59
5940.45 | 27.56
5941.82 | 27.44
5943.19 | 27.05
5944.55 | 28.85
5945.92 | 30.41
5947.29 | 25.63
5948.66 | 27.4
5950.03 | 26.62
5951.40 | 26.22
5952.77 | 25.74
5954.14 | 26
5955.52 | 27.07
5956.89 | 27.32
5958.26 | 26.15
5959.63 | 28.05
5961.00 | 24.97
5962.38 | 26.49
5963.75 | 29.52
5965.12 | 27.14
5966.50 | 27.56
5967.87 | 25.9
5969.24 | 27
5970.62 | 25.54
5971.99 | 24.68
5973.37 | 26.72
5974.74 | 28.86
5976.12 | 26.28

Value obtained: 1.16 Ang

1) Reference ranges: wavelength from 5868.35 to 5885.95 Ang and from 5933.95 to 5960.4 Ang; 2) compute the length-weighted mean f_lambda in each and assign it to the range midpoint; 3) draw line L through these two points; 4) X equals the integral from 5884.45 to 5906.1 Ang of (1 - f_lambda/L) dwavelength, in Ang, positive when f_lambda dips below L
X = 2.96 Ang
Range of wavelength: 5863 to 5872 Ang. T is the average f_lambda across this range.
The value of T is 27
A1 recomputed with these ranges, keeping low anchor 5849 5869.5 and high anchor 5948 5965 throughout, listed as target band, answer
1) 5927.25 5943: 0.1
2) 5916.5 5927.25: 0.1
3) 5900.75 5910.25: 0.2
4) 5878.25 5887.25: 0.5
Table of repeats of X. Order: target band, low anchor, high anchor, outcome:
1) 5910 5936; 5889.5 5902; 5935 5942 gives -1.8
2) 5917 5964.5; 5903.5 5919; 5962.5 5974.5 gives 0.0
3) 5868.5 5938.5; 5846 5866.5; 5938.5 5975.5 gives 3.2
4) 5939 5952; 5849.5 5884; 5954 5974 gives -0.3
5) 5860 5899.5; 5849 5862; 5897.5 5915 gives 2.4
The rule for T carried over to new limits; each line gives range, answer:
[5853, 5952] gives 26.2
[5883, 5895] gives 22.8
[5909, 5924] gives 26.8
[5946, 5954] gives 26.6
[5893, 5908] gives 24.2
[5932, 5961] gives 26.9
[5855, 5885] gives 27.1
